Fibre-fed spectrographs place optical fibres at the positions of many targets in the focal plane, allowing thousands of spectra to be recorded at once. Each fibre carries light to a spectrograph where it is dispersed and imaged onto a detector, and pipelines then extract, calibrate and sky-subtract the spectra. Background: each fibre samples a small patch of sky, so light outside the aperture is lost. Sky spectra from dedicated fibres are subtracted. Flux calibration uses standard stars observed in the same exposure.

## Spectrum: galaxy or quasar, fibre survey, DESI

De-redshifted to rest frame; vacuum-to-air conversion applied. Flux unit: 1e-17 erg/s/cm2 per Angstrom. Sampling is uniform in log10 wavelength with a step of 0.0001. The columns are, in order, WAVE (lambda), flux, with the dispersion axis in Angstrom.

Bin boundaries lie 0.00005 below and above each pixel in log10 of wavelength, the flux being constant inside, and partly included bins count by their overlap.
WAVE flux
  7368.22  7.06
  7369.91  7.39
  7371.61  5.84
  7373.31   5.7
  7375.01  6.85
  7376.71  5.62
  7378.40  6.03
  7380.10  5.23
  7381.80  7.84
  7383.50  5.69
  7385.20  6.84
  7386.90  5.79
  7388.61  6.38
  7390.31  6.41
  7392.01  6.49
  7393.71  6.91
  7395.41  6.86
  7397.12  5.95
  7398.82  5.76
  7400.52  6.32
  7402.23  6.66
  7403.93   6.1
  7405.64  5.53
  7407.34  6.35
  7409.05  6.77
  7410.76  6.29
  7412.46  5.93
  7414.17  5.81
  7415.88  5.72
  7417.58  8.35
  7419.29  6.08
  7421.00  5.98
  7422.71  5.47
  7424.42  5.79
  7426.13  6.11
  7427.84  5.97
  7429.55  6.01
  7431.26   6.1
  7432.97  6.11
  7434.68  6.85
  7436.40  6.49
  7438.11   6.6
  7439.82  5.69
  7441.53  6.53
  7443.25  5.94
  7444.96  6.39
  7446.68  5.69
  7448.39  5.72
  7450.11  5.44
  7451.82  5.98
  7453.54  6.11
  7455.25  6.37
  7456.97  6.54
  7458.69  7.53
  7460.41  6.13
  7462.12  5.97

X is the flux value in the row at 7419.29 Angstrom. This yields 6.08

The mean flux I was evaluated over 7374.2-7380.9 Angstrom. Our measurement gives 5.94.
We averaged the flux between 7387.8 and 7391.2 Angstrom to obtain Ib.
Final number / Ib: 6.4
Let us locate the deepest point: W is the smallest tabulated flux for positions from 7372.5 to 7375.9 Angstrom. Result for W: 5.7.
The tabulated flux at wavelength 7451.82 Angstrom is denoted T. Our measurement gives 5.98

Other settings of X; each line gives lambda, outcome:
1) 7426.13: 6.11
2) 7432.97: 6.11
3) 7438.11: 6.6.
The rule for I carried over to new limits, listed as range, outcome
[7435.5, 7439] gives 6.53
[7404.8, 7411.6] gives 6.23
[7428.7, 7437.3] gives 6.31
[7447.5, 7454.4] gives 5.82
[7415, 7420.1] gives 6.72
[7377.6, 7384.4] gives 6.2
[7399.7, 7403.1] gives 6.49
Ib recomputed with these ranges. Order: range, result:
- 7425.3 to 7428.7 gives 6.04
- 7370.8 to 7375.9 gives 6.12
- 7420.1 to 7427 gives 5.84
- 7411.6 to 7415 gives 5.88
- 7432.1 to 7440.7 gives 6.35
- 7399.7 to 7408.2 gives 6.19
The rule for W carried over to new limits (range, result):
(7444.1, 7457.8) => 5.44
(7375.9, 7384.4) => 5.23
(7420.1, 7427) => 5.47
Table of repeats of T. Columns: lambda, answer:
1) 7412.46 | 5.93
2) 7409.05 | 6.77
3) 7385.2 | 6.84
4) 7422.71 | 5.47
